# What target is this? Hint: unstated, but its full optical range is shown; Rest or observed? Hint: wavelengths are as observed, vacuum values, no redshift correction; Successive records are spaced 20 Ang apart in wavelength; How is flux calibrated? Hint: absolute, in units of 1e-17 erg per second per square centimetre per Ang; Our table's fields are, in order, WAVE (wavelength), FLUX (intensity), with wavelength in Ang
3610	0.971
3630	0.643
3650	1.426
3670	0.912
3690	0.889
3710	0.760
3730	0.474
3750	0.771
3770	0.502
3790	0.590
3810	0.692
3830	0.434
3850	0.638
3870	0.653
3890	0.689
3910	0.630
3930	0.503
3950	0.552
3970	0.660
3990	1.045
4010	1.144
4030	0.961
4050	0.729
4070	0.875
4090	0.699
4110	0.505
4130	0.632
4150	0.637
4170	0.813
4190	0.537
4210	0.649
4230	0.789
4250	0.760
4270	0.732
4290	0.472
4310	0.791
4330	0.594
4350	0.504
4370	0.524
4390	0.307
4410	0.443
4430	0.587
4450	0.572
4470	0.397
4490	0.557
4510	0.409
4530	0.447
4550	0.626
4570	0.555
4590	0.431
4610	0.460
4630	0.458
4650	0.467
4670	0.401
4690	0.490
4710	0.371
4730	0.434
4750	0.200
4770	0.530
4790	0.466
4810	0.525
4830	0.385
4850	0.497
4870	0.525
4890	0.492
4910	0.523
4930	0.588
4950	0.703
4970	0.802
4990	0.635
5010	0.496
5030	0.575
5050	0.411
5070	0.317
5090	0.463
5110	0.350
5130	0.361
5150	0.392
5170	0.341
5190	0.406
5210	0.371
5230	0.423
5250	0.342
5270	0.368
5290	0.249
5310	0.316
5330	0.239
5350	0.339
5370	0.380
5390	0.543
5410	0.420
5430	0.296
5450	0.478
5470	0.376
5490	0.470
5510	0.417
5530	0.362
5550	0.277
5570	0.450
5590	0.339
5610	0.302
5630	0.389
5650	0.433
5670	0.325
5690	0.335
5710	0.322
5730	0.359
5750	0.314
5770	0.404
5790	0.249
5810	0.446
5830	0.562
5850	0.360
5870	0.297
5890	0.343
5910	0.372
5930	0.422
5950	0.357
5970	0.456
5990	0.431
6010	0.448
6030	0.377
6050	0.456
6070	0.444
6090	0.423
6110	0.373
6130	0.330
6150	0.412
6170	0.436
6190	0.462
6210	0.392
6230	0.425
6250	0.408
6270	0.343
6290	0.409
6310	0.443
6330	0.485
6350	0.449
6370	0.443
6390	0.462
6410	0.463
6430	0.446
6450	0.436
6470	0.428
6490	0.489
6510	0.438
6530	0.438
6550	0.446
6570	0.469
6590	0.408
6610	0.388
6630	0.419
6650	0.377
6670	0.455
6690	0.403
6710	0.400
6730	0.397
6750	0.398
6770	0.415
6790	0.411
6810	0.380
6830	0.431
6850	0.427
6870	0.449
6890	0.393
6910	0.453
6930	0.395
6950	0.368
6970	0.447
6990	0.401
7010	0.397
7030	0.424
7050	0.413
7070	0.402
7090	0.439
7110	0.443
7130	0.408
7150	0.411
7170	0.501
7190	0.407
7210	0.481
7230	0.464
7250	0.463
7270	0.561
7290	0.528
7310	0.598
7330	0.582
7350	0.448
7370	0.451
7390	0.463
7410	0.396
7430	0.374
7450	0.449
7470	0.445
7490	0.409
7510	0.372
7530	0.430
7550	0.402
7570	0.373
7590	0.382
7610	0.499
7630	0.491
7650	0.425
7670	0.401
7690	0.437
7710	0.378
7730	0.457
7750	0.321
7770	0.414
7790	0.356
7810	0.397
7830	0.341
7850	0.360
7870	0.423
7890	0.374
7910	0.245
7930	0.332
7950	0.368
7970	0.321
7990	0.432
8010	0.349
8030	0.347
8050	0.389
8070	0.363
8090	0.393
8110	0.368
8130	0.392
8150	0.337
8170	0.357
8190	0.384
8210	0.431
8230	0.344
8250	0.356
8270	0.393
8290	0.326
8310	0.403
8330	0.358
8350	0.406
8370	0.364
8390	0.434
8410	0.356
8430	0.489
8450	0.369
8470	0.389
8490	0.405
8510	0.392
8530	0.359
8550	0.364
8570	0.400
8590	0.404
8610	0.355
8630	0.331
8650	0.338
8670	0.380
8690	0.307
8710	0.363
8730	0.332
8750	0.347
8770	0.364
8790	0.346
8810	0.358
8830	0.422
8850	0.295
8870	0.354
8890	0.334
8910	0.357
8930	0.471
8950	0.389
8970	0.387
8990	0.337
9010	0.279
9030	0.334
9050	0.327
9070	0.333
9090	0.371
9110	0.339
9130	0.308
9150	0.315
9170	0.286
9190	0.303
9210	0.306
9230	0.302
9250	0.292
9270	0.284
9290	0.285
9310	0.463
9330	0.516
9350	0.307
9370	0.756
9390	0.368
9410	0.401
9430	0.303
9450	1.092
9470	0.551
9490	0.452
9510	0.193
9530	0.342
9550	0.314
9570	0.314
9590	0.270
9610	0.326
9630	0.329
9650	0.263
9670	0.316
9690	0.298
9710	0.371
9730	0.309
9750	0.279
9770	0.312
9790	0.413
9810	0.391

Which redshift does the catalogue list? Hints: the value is 1.605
